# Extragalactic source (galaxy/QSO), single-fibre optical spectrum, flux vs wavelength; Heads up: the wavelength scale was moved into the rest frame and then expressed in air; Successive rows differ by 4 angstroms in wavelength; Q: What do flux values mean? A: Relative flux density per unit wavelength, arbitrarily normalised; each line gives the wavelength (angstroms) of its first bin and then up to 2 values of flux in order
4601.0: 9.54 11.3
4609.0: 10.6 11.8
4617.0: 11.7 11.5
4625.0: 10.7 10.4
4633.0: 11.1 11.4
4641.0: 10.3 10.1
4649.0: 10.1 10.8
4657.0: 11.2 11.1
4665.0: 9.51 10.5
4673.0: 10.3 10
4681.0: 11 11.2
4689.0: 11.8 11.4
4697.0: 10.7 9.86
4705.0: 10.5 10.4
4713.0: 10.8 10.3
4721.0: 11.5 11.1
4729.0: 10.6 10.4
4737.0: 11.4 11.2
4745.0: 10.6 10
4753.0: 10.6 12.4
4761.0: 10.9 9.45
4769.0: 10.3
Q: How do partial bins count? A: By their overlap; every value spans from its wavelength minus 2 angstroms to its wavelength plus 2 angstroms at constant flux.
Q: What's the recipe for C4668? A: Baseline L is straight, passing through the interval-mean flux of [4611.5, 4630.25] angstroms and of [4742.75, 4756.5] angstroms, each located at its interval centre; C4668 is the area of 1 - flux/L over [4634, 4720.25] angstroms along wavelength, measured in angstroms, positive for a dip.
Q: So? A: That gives 2.5 angstroms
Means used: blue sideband 11.2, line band 10.6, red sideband 10.6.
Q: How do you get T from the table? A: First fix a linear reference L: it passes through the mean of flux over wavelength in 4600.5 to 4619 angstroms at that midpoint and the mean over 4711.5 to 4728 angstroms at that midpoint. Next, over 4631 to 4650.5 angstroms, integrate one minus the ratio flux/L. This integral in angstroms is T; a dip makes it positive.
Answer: 0.8 angstroms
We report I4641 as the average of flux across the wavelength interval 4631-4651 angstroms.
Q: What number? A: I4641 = 10.6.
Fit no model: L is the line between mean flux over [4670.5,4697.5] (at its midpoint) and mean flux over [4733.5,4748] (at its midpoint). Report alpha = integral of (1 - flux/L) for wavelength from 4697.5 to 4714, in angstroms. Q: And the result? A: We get 0.8 angstroms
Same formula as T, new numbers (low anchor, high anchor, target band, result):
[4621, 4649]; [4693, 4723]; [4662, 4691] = 0.1 angstroms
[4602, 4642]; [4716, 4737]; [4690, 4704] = 0.2 angstroms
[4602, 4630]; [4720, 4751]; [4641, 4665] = 1.1 angstroms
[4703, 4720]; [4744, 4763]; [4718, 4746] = -0.6 angstroms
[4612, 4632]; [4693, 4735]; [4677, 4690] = -0.3 angstroms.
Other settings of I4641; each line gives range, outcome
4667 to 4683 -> 10.4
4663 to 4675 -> 10.1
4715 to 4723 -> 10.9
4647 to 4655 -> 10.4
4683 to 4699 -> 11.3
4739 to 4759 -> 11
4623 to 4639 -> 10.9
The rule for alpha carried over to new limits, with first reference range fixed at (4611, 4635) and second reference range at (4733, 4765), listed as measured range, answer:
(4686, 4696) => -0.4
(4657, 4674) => 1.0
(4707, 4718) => 0.5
